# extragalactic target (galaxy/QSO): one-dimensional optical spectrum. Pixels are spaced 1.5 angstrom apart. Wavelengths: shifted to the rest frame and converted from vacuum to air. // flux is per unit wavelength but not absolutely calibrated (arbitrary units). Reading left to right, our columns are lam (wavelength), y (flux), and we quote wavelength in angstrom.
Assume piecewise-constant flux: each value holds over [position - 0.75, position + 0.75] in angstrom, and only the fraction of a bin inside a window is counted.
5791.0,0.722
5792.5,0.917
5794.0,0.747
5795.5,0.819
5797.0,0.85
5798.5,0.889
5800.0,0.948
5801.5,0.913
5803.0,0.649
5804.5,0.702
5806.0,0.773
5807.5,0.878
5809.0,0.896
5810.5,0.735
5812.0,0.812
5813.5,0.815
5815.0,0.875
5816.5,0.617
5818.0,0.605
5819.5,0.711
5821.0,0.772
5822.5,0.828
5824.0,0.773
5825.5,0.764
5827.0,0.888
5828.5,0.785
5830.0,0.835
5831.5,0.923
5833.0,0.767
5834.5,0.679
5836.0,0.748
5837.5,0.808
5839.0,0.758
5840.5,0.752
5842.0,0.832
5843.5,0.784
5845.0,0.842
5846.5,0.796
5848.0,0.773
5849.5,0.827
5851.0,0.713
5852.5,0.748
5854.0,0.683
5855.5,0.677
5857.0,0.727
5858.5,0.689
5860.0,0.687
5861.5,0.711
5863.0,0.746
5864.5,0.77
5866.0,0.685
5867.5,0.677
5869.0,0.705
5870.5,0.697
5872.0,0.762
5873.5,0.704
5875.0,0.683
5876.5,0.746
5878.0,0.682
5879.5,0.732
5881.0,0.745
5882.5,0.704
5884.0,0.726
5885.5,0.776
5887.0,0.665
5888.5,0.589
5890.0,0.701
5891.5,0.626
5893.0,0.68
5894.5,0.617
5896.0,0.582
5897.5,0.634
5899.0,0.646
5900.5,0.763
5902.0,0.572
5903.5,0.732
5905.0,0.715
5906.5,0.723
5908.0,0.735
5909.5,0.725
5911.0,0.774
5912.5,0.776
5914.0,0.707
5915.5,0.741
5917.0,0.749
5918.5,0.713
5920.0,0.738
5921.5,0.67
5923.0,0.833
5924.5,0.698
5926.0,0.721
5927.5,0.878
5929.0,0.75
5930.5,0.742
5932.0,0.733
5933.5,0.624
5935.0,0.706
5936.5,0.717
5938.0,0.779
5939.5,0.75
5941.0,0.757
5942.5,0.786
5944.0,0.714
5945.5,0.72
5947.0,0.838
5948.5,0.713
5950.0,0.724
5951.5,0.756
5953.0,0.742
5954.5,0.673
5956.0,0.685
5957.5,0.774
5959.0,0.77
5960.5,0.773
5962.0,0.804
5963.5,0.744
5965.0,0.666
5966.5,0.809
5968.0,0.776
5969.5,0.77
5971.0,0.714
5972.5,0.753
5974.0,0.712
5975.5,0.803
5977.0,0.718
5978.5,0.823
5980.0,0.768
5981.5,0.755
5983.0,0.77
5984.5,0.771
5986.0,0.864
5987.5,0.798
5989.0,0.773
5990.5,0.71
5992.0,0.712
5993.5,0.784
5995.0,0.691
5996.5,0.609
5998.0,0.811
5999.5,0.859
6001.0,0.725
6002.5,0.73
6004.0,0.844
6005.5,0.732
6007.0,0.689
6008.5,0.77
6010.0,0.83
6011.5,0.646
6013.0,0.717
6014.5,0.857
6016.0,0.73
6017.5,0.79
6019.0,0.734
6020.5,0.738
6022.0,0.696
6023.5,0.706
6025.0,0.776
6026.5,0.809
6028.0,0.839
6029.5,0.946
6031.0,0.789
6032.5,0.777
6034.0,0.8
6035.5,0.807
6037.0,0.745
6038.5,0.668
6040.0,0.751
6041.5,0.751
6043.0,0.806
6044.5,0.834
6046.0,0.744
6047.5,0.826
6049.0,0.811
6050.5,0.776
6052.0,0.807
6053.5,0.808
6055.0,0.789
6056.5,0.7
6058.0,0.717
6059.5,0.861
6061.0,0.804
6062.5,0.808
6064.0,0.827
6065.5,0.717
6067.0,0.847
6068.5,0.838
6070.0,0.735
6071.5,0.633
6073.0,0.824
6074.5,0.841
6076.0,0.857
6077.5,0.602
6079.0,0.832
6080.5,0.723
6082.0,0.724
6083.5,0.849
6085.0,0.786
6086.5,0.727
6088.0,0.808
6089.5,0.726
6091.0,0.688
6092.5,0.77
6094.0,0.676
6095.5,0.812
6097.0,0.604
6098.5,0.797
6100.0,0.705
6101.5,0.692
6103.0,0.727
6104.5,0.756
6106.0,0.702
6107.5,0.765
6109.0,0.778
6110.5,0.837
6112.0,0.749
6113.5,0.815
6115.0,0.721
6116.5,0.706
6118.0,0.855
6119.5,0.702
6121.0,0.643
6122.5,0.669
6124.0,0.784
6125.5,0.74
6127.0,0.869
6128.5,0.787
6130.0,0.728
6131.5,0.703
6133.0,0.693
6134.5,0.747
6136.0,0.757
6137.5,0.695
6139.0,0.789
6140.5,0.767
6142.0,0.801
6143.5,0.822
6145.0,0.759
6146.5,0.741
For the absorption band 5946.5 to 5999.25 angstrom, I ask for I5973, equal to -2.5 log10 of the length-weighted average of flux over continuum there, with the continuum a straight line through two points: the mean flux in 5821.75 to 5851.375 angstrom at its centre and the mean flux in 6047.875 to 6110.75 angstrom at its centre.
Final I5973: 0.03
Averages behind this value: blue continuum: 0.795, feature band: 0.754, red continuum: 0.764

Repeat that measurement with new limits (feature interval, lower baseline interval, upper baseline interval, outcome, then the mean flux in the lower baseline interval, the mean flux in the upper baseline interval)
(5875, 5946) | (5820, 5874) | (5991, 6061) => 0.070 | 0.759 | 0.768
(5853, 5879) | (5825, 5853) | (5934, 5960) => 0.103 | 0.791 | 0.741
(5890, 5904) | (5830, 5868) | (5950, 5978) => 0.155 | 0.754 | 0.747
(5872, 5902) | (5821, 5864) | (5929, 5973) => 0.113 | 0.769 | 0.742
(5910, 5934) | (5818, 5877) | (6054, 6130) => 0.019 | 0.753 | 0.758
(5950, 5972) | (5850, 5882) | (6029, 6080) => 0.004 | 0.714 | 0.784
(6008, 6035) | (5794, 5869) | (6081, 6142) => -0.029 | 0.773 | 0.747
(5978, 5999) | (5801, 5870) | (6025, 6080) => 0.027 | 0.763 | 0.786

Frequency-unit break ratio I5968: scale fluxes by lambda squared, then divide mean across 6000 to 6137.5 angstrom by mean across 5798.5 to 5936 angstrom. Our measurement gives 1.10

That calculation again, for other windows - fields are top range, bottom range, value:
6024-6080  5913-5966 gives 1.10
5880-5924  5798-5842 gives 0.91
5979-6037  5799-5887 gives 1.07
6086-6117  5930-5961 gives 1.06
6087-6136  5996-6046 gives 1.00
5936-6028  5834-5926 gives 1.09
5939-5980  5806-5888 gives 1.04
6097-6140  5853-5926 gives 1.14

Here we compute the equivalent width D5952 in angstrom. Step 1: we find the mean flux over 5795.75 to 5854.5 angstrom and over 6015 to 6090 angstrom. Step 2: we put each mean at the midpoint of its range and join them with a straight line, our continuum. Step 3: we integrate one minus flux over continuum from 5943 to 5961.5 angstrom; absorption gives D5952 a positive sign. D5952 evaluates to 1.0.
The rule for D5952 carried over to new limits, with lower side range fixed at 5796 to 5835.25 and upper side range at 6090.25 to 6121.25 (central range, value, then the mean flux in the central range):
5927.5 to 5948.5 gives 0.8 angstrom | 0.744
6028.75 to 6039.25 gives -0.5 angstrom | 0.79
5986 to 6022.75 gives 0.4 angstrom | 0.751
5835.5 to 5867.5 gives 1.6 angstrom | 0.749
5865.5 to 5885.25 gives 1.8 angstrom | 0.713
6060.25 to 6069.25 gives -0.7 angstrom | 0.807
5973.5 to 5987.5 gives -0.3 angstrom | 0.778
